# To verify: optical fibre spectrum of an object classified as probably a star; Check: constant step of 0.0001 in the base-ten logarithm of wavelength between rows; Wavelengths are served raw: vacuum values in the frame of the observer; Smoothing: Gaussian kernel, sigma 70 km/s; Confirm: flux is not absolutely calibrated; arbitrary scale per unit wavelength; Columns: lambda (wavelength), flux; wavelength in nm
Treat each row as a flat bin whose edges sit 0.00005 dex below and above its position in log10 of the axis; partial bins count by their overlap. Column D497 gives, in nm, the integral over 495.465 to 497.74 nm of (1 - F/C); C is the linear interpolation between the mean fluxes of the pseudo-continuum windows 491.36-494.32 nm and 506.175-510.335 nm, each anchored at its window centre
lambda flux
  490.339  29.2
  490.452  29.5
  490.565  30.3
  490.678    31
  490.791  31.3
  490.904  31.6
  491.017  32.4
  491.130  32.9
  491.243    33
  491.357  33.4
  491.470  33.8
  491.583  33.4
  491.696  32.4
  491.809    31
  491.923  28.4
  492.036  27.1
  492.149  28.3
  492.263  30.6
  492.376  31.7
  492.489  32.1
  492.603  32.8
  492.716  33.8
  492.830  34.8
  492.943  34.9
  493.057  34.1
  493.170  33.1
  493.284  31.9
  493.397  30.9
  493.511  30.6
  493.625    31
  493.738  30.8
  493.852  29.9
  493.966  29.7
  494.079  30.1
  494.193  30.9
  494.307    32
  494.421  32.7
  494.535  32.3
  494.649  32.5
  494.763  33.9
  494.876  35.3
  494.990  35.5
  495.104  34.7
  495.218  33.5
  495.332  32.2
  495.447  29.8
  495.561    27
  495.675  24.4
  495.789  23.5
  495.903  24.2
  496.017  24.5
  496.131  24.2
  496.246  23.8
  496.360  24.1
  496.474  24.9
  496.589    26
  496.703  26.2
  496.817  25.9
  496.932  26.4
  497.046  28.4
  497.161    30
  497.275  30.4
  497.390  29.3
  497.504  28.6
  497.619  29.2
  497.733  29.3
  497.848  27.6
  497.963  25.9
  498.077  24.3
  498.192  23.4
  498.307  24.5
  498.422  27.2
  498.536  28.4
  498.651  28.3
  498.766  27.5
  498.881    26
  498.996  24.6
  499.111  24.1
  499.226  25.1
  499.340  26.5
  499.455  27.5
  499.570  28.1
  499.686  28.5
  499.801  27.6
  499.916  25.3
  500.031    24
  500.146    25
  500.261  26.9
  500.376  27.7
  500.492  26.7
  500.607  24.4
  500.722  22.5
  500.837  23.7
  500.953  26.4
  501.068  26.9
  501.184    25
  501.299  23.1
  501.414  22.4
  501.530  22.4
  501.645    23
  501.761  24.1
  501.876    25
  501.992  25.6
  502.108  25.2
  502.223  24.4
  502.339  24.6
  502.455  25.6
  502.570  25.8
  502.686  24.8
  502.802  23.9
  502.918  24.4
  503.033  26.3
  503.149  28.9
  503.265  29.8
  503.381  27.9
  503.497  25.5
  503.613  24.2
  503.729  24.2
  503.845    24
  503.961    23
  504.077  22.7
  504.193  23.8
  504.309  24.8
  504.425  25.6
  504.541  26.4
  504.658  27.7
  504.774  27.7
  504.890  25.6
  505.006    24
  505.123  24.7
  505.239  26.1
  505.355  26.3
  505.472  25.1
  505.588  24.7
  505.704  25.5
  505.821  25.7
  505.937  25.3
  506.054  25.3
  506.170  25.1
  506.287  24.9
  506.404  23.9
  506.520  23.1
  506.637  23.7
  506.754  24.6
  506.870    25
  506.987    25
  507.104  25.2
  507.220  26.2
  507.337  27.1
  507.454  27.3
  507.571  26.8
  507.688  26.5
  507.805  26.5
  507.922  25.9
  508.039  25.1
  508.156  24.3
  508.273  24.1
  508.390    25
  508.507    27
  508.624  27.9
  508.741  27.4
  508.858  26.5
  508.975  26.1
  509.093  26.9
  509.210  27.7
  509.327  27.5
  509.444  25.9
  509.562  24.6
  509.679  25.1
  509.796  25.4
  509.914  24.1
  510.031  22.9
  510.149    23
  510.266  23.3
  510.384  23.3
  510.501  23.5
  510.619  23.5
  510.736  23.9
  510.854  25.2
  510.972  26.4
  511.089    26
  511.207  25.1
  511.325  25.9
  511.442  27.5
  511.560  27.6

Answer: 0.27 nm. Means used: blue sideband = 31.6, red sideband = 25.5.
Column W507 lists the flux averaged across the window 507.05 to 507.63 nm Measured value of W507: 26.5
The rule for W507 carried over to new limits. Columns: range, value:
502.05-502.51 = 24.9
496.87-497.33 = 28.8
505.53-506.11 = 25.3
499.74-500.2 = 25.5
